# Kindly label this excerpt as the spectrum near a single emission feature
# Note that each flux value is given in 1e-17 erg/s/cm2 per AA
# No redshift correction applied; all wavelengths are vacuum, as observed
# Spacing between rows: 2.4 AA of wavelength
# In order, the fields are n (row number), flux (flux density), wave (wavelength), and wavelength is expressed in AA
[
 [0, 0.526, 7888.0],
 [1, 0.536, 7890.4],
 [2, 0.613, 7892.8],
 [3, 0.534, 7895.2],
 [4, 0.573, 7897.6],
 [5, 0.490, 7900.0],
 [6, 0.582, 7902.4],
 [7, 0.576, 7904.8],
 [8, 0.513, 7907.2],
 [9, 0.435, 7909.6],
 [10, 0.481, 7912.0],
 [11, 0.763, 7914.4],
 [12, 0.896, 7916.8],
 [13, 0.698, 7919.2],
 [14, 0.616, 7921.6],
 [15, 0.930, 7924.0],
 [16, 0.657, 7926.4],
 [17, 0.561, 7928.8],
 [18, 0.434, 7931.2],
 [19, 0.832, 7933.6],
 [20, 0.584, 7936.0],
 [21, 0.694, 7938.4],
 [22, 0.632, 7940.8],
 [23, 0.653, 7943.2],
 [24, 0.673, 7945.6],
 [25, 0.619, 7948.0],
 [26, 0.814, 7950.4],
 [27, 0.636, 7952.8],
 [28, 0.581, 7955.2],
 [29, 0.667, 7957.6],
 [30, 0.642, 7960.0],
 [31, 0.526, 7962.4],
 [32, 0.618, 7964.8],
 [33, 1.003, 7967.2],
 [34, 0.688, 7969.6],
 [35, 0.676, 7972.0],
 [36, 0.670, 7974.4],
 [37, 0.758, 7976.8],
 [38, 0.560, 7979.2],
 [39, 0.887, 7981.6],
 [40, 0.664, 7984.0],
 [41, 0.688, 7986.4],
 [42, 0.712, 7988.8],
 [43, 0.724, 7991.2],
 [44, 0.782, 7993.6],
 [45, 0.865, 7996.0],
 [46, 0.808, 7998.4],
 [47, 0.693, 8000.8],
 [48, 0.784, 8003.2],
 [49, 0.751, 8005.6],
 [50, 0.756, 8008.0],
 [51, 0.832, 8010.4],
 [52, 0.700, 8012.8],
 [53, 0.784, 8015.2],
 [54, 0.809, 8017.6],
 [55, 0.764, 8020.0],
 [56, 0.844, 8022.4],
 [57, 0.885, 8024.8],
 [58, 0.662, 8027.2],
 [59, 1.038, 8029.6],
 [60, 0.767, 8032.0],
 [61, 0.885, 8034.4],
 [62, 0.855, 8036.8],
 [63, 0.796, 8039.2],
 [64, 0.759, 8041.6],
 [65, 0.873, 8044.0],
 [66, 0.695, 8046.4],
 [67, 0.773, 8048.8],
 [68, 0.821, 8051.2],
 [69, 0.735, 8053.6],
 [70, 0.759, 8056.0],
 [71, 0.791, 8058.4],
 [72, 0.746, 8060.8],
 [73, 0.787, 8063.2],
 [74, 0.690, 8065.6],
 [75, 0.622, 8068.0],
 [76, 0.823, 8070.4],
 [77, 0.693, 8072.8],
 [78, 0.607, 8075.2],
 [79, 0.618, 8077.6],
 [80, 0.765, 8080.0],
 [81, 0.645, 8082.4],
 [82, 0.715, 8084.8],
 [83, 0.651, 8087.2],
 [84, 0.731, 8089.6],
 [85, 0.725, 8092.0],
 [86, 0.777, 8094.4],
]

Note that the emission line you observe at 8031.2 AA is C III] 1909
